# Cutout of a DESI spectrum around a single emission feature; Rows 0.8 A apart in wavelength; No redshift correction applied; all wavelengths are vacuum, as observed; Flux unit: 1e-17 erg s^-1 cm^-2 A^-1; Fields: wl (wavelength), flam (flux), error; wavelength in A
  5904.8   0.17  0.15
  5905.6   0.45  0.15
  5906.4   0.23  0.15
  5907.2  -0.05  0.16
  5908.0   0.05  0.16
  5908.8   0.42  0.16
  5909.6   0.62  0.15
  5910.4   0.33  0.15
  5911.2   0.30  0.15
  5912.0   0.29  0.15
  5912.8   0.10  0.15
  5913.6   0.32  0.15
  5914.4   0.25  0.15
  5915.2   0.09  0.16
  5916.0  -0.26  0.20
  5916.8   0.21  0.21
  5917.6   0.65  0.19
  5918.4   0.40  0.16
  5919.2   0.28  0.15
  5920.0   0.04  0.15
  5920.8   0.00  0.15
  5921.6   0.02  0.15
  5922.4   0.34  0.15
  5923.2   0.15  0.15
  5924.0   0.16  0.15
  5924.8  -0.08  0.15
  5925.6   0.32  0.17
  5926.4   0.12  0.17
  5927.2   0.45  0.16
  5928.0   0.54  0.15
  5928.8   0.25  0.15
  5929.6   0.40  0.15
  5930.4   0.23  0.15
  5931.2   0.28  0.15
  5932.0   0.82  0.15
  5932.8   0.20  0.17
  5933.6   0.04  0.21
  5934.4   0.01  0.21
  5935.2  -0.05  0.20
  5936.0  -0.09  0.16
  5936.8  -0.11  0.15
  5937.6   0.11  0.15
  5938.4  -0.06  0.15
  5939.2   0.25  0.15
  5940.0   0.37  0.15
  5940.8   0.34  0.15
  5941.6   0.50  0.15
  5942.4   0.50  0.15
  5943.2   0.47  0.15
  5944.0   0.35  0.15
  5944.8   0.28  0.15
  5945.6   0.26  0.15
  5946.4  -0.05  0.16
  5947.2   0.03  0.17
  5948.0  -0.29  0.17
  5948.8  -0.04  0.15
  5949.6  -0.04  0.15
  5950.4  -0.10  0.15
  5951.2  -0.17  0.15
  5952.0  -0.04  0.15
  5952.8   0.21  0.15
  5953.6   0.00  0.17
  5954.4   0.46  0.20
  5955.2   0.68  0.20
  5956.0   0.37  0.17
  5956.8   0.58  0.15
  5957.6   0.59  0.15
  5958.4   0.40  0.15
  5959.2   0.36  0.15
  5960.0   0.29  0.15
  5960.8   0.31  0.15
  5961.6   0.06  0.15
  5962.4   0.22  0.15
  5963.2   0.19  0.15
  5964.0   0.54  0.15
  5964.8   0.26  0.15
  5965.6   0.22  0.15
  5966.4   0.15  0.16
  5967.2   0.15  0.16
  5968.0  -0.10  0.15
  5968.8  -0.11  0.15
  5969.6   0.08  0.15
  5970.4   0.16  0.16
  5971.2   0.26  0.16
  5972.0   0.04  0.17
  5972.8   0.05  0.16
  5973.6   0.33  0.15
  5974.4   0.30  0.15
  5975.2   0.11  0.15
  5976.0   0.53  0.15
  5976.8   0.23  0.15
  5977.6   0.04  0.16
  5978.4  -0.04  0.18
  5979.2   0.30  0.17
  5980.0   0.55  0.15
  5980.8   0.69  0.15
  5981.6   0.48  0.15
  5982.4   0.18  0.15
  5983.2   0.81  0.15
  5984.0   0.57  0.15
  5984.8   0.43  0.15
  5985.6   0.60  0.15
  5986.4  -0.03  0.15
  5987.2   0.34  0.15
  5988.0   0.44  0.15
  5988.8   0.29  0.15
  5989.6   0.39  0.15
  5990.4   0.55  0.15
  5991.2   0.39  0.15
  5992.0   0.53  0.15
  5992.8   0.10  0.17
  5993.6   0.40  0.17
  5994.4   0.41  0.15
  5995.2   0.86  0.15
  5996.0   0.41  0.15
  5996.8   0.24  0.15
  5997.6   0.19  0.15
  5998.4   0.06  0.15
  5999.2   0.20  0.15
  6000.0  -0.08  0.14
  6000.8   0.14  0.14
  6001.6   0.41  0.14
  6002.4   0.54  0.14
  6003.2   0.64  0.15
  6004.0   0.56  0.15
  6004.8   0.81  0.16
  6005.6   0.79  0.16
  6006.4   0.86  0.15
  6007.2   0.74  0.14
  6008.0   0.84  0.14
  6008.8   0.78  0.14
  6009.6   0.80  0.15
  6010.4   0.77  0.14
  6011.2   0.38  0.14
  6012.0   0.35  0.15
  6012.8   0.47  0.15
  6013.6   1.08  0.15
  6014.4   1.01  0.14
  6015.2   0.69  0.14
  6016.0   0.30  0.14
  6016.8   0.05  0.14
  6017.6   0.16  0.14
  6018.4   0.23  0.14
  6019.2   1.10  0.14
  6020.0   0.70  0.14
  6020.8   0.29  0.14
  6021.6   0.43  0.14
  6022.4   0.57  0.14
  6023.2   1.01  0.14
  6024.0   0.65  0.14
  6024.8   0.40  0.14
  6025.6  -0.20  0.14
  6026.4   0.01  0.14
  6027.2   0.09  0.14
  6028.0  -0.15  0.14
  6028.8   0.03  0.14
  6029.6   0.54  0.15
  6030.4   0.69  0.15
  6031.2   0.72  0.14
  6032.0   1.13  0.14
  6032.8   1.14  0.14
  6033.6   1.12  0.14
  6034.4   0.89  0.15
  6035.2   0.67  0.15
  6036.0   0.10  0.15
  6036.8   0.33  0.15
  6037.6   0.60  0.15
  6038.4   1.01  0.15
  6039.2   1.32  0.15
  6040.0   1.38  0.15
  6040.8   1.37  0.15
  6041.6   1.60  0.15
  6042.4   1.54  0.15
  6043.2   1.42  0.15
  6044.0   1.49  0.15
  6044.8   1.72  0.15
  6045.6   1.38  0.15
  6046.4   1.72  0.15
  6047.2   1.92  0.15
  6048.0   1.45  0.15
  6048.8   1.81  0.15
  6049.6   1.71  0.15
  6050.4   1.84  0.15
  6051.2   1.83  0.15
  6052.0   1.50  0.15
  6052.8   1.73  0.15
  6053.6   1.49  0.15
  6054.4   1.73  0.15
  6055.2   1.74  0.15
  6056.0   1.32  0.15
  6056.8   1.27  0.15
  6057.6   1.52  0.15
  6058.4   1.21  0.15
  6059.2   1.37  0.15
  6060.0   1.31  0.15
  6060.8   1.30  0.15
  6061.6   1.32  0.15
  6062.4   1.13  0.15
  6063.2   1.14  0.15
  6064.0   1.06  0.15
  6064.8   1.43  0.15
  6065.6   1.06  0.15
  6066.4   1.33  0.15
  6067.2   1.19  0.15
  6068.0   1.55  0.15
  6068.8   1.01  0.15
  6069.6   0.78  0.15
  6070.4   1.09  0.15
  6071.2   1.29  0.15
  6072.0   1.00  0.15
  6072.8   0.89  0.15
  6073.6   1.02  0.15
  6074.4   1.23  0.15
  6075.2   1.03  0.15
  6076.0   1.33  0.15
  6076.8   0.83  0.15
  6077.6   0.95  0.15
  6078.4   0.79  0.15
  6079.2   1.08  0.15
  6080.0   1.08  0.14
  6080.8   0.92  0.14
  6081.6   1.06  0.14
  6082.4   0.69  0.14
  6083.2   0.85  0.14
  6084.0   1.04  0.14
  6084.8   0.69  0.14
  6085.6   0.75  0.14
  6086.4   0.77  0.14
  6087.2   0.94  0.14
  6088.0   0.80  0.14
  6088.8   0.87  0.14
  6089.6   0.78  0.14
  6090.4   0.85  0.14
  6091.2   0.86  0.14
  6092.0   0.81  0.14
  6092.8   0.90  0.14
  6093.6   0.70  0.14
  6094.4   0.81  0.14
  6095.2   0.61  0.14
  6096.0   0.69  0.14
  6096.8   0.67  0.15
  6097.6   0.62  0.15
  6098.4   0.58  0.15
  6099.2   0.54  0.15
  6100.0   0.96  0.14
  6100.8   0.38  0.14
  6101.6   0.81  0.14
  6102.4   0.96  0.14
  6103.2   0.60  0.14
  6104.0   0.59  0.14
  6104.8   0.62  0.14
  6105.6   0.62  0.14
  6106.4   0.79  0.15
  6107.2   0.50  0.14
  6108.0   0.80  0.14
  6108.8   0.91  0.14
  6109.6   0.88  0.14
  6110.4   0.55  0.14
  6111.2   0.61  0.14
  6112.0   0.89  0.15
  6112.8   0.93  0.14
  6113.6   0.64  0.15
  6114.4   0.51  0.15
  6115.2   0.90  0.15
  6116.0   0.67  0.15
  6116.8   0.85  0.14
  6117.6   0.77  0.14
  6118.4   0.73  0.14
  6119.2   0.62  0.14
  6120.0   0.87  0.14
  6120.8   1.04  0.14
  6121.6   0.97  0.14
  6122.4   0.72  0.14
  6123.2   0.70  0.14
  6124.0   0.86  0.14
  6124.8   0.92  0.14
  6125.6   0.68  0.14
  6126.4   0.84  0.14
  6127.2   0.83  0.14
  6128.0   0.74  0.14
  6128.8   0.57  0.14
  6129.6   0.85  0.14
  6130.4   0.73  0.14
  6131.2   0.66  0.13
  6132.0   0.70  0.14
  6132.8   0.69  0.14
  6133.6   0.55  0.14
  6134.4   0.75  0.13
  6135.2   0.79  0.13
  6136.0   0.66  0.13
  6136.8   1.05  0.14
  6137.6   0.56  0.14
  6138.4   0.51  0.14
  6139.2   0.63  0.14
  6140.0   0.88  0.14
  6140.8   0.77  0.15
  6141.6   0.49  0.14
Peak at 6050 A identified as Lyman alpha 1216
